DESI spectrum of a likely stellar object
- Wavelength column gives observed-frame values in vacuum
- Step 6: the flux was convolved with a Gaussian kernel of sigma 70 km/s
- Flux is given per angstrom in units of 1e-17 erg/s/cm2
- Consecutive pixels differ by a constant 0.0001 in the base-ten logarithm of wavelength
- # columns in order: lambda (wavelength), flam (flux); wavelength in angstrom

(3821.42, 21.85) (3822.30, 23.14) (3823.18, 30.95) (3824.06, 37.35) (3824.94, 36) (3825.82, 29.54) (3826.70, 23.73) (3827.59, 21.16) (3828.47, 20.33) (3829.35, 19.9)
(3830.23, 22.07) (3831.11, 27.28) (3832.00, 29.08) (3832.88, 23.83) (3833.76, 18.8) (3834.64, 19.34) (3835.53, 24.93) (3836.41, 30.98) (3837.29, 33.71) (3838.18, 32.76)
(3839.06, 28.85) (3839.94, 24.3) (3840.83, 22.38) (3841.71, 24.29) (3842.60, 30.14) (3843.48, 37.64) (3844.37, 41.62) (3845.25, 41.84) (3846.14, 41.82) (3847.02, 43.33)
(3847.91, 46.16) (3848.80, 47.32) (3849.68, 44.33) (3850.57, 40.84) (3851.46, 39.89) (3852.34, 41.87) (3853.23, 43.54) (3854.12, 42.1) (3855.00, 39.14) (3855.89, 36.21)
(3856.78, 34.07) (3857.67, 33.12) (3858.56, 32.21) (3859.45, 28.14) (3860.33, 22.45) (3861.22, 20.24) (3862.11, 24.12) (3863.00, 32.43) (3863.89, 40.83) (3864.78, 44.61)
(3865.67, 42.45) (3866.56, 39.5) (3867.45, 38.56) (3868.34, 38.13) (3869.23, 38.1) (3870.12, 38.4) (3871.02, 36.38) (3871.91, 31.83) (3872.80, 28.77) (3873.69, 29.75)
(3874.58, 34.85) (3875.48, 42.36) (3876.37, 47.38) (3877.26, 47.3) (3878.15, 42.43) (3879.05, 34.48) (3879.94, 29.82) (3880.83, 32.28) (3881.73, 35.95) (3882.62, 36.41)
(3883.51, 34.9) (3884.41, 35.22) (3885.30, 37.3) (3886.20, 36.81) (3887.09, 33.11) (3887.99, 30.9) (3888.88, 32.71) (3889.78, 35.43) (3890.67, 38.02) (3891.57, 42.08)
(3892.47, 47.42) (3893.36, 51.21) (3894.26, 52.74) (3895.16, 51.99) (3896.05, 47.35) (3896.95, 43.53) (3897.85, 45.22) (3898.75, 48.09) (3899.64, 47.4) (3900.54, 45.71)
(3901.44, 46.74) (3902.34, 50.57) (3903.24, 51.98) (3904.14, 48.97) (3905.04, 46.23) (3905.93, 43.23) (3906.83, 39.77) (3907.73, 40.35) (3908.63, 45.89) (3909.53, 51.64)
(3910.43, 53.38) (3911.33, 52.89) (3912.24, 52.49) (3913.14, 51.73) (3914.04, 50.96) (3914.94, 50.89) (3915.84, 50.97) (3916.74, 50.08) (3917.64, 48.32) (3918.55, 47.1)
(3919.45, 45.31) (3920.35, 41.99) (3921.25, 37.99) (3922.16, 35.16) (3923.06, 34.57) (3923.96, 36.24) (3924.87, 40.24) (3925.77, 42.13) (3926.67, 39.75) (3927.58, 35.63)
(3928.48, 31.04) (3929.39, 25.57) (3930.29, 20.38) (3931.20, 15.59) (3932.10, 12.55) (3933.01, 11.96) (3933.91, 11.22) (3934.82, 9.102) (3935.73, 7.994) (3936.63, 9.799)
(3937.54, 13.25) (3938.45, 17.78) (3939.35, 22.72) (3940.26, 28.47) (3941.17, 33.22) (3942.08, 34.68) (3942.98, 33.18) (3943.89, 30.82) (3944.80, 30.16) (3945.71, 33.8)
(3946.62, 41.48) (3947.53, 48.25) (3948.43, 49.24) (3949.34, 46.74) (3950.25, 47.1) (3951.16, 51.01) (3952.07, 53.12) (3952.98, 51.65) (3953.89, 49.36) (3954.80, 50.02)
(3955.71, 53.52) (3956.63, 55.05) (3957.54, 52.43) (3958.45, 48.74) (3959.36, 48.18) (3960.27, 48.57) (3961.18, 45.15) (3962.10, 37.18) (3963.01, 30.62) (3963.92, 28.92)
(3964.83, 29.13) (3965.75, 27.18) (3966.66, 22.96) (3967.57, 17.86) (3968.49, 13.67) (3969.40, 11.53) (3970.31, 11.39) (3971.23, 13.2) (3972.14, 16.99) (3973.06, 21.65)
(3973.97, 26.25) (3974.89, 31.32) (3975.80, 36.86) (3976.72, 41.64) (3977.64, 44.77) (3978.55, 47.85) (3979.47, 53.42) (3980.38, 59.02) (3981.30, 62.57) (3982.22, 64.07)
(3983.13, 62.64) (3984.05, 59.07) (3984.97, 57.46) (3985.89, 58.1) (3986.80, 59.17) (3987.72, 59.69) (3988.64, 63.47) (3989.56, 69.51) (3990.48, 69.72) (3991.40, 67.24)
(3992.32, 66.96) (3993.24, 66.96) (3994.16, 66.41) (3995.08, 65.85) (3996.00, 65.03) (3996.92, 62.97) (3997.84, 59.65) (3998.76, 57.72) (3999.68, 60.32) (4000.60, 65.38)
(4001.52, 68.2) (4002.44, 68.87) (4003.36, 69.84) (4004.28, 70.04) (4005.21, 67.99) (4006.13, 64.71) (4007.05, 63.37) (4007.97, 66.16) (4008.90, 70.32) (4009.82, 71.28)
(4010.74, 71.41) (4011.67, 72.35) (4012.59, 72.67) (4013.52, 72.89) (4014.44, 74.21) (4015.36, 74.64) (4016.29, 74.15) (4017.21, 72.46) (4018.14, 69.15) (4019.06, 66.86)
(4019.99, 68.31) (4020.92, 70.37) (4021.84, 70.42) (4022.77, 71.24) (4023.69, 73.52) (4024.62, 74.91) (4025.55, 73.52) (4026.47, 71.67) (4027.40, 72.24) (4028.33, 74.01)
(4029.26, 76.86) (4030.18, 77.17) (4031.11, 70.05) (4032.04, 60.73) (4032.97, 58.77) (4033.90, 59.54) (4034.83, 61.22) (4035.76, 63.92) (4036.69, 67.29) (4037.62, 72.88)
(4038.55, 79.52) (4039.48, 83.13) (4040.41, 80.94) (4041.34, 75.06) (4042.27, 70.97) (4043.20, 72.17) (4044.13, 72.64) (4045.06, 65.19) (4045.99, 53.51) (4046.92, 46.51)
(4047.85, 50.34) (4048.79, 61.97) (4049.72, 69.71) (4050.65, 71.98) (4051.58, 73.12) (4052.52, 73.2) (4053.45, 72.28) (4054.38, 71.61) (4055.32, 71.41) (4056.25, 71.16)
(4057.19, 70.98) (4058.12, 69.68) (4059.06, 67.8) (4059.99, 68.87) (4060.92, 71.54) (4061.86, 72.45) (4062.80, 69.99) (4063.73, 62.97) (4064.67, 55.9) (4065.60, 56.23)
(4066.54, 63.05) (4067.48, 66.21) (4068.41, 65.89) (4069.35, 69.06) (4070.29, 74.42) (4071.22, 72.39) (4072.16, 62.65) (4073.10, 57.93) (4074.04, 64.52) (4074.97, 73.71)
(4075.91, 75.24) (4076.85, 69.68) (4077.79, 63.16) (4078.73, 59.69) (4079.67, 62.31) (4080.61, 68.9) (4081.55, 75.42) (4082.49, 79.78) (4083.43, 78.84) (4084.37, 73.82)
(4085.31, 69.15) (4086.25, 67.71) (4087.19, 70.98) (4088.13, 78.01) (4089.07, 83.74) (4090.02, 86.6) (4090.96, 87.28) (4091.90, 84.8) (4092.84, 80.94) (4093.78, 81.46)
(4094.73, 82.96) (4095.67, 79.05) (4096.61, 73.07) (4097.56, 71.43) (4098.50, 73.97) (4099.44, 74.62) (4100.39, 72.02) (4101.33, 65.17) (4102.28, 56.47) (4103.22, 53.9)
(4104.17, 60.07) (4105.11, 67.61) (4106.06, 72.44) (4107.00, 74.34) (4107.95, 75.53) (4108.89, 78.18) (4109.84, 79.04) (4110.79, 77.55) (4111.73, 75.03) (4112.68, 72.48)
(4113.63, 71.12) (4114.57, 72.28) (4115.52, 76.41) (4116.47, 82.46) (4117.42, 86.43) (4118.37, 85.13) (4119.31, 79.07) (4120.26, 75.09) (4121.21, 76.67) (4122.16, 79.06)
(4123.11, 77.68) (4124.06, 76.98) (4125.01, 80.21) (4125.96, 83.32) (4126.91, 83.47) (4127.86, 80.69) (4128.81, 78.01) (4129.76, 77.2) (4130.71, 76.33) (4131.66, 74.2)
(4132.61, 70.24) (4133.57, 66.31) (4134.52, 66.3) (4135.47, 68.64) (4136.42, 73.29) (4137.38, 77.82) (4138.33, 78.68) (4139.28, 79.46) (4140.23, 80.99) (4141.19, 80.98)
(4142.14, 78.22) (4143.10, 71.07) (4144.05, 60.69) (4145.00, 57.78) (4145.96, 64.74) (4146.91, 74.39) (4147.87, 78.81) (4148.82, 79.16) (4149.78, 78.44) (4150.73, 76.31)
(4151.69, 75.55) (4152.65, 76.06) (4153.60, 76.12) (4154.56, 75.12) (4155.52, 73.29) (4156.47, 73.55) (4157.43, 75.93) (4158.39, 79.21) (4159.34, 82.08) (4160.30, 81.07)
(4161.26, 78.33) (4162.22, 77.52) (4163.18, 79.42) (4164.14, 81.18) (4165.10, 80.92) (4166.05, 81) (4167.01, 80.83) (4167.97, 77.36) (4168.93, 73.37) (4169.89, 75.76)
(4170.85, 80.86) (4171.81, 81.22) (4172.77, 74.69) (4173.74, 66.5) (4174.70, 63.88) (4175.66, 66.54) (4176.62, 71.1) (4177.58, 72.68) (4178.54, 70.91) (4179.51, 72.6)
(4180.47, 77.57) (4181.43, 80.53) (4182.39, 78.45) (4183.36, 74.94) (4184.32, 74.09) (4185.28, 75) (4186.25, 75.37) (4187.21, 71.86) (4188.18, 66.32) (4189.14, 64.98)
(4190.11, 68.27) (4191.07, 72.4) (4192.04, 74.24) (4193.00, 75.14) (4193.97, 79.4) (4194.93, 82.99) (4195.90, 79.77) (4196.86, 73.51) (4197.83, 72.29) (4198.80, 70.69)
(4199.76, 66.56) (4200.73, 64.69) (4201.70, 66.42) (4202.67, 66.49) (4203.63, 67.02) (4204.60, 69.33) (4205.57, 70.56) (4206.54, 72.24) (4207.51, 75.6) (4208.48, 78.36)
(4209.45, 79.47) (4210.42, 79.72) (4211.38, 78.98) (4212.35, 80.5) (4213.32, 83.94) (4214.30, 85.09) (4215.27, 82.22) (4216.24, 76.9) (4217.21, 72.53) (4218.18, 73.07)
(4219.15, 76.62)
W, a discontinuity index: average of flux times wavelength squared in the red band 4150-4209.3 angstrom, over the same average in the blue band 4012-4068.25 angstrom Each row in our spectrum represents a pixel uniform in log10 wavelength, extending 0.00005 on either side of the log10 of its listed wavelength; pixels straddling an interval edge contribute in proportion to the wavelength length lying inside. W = 1.15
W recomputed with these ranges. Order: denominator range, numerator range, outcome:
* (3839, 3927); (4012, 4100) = 1.91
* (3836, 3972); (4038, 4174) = 2.18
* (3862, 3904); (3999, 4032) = 1.88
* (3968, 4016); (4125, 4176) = 1.44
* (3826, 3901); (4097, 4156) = 2.37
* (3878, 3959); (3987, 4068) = 1.83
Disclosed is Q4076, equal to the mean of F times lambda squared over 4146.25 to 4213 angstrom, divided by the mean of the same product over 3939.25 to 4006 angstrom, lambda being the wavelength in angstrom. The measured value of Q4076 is 1.74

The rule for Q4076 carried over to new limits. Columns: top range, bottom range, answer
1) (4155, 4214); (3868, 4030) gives 1.78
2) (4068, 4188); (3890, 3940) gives 2.15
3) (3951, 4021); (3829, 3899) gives 1.60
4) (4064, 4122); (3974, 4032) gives 1.16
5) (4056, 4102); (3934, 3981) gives 2.19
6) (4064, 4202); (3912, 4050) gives 1.54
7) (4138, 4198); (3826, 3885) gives 2.59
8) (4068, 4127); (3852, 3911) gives 2.07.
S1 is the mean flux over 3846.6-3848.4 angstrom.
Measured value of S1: 44.6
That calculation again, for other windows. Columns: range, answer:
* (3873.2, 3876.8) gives 38.4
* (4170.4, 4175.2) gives 73.3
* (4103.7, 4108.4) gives 70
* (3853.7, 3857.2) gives 37.9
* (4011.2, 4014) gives 72.5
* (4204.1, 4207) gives 70.6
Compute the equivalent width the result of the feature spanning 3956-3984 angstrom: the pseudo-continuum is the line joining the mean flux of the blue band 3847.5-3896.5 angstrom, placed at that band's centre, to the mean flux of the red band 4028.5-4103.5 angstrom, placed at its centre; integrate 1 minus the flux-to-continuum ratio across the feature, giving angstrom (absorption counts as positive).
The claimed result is 8.6 angstrom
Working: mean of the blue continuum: 37.9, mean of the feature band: 37.4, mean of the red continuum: 70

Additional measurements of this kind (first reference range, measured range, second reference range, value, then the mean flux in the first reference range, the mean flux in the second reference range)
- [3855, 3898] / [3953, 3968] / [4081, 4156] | 2.9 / 37.3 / 75.2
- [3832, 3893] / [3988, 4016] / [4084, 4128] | -4.3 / 35.3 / 75.8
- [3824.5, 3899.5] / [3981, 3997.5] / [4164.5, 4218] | -4.3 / 35.5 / 74.5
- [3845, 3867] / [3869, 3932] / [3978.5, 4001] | 6.5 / 37.7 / 62.3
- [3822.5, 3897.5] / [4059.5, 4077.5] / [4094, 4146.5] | -0.1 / 35.1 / 74.3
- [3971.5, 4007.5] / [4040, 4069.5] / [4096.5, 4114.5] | -1.1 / 57.3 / 70.7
